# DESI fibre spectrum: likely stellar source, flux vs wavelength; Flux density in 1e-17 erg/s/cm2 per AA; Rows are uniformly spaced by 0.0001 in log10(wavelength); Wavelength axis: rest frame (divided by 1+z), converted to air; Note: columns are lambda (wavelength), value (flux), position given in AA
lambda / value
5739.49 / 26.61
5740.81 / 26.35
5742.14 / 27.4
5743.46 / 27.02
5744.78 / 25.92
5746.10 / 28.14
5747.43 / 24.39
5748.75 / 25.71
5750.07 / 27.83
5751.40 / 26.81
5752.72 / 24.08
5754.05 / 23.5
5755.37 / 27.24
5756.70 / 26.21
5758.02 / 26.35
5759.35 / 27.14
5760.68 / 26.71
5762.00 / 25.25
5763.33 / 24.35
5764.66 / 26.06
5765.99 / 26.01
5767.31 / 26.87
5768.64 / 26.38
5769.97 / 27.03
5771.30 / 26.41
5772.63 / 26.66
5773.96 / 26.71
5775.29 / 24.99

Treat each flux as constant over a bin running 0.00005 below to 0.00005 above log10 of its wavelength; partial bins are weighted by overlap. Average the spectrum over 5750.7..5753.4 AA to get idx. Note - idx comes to 25.4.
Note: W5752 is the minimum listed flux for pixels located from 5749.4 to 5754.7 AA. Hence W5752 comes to 23.5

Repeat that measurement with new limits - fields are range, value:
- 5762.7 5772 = 24.35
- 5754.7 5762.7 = 25.25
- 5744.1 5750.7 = 24.39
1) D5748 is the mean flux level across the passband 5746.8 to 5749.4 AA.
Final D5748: 25.1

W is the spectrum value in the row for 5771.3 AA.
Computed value 26.41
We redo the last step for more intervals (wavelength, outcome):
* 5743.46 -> 27.02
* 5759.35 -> 27.14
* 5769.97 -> 27.03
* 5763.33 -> 24.35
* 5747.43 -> 24.39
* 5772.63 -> 26.66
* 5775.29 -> 24.99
